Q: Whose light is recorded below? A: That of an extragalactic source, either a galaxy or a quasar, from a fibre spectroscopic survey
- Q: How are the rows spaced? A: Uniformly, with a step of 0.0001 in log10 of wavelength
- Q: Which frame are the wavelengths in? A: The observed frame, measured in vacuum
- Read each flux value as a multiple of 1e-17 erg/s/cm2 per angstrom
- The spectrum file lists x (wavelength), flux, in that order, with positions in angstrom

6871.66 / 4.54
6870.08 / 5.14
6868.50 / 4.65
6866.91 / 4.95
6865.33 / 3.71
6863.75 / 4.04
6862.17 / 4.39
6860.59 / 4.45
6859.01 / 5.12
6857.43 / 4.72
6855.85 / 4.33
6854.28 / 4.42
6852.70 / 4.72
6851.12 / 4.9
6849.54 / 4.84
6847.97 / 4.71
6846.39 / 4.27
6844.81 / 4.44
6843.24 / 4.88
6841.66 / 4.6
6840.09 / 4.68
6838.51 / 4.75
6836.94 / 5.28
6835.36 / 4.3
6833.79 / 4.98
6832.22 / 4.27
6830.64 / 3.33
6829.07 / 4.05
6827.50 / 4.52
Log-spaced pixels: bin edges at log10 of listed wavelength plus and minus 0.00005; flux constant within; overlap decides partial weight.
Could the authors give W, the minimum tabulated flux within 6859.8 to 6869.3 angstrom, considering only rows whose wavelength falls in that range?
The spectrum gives 3.71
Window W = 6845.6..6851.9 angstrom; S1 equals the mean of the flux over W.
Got 4.68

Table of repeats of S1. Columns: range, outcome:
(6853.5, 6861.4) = 4.61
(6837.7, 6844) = 4.73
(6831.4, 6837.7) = 4.69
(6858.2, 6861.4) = 4.78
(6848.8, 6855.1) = 4.72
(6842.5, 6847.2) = 4.53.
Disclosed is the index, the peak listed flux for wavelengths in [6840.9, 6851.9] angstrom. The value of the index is 4.9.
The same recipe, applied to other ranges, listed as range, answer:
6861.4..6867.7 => 4.95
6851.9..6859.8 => 5.12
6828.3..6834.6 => 4.98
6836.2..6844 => 5.28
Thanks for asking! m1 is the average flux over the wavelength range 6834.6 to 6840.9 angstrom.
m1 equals 4.75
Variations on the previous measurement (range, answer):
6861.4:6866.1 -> 4.05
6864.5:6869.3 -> 4.43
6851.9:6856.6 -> 4.5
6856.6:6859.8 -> 4.91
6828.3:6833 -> 3.88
